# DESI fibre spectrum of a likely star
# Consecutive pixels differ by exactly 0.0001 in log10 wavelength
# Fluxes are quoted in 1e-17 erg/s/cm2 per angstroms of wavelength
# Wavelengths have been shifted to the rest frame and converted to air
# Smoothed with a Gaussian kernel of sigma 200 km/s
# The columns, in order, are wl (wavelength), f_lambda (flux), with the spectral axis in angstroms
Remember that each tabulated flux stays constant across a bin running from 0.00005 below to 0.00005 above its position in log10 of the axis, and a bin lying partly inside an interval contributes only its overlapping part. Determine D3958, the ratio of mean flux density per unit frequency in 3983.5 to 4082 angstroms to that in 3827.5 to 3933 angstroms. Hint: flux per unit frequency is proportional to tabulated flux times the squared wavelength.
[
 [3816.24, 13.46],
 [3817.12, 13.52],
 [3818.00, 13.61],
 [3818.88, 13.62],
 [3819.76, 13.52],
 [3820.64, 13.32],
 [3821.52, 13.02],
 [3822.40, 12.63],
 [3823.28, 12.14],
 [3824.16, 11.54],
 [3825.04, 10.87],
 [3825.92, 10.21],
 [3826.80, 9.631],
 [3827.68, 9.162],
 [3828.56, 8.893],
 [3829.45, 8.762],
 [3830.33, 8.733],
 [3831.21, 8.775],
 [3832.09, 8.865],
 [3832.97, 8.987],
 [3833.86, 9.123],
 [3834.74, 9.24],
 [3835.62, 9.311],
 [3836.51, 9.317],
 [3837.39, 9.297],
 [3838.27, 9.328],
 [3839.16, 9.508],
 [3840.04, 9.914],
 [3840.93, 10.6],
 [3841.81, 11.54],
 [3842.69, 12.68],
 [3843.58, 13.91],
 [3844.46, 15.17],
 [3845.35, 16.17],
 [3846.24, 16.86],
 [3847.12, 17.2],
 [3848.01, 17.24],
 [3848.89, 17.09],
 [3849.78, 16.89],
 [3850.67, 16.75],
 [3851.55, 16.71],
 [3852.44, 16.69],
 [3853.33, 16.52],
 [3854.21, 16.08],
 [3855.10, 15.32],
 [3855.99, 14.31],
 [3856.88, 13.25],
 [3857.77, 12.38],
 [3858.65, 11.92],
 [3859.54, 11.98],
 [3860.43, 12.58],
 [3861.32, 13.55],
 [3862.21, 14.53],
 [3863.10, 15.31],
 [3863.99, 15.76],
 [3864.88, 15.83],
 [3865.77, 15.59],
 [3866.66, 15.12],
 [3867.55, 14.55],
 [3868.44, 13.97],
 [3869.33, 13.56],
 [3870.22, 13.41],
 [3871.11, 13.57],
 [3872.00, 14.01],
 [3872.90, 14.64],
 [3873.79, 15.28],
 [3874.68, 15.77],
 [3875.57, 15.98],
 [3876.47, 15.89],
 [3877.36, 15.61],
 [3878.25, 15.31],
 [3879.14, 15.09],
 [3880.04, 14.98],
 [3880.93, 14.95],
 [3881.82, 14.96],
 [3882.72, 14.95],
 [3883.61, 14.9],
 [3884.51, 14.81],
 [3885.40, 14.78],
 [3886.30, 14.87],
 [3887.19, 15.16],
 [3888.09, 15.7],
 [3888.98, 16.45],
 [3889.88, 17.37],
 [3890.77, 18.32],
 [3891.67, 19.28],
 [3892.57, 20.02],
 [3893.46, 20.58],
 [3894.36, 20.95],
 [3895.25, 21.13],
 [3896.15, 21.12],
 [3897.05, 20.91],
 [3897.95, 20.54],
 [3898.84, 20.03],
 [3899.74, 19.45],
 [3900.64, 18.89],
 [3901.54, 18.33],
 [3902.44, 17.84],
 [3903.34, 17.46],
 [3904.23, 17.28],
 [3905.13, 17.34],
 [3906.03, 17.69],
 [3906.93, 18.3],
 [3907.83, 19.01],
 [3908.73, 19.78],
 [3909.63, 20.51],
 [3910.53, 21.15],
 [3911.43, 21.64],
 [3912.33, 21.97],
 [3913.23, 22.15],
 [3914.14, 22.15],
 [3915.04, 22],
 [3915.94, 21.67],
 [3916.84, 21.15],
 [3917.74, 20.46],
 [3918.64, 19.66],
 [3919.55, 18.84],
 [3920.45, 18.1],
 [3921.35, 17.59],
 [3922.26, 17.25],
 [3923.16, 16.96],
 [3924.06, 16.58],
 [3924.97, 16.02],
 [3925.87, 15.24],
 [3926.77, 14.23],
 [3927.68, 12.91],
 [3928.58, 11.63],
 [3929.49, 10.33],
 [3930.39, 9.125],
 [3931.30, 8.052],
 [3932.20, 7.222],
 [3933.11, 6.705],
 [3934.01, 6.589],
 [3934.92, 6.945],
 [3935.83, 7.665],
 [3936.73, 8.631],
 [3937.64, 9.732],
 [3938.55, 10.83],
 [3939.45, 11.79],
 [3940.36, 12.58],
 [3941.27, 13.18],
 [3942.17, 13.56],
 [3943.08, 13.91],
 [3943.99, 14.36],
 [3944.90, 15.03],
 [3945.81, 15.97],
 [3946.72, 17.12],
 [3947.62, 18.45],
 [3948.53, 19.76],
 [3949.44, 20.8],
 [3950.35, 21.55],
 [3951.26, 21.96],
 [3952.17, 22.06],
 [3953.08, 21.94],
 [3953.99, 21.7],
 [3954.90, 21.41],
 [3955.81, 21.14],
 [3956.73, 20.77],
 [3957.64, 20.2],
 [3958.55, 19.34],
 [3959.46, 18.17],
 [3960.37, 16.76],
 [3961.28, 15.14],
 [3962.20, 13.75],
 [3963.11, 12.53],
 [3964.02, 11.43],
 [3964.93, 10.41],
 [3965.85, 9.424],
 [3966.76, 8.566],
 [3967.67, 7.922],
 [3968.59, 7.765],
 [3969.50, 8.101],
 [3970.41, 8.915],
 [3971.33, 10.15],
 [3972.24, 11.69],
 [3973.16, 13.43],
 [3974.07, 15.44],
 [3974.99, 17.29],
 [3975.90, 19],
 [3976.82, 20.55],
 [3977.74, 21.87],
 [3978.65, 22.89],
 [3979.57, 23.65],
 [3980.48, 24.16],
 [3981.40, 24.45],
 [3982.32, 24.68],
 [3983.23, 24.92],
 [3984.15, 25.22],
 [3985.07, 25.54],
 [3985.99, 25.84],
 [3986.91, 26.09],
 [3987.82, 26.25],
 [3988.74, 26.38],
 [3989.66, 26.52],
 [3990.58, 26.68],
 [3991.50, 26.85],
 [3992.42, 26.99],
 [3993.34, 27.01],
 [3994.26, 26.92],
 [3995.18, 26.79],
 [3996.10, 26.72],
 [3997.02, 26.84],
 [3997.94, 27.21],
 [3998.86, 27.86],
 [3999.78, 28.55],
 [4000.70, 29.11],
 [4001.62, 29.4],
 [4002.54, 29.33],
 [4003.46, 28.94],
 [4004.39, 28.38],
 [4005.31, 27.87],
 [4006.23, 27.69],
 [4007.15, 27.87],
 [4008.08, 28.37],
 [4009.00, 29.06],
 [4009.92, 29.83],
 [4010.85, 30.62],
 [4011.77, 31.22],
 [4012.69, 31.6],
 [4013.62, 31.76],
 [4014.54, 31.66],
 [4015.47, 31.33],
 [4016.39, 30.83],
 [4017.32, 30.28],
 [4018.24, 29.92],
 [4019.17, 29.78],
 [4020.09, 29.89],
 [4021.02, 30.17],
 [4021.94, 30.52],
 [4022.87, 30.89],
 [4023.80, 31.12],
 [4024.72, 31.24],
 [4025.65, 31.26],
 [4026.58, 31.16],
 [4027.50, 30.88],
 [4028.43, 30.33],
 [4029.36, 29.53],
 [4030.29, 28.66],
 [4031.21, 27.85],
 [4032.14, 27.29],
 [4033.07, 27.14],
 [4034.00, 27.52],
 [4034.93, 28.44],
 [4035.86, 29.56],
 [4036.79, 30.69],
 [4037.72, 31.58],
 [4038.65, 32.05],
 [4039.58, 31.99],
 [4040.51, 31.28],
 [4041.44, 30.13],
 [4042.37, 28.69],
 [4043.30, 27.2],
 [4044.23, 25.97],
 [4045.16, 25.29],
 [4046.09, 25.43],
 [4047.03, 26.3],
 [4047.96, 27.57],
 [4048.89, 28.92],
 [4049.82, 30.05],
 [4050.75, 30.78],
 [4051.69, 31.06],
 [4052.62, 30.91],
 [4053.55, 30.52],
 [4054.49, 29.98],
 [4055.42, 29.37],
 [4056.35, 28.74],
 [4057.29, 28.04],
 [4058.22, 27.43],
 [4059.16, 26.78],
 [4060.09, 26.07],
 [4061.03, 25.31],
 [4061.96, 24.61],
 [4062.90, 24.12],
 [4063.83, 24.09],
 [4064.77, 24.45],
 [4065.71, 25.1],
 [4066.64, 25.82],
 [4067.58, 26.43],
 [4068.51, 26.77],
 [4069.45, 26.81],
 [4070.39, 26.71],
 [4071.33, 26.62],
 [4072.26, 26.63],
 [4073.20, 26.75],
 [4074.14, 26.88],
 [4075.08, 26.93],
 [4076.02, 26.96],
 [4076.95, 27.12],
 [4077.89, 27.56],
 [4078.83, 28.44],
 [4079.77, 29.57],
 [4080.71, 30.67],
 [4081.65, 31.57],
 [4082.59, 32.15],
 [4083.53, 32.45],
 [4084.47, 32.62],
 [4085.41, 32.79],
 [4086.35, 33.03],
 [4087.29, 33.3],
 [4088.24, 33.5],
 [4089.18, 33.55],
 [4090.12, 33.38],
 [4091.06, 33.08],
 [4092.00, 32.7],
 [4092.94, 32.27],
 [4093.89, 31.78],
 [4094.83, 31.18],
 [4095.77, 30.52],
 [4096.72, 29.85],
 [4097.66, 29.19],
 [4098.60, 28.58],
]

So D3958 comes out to 1.98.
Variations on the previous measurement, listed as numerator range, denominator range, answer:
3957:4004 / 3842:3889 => 1.47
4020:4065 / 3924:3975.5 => 2.16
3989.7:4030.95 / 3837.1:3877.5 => 2.20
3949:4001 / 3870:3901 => 1.27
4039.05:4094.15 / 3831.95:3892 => 2.24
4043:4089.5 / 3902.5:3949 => 1.95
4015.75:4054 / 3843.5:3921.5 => 1.87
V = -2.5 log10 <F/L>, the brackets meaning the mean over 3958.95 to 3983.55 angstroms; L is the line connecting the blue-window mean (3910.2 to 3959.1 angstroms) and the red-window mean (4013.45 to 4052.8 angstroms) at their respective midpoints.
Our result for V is 0.34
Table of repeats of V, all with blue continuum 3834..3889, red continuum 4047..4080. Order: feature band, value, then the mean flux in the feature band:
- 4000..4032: -0.23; 29.9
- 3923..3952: 0.40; 13.3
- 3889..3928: -0.11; 19.1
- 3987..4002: -0.19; 27.2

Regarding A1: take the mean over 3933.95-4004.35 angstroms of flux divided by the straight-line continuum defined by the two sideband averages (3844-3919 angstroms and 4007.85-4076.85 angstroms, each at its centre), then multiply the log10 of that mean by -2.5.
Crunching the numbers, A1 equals 0.23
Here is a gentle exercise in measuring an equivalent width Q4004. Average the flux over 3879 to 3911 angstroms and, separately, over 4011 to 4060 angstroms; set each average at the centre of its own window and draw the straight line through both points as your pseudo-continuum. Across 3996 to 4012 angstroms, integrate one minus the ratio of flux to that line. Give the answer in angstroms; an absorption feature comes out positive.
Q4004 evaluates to -1.0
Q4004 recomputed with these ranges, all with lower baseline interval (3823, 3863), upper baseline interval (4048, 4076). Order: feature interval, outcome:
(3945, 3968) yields 3.36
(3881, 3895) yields -1.20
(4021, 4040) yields -3.62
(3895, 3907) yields -1.92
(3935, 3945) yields 3.90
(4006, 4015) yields -2.34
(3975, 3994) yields -2.18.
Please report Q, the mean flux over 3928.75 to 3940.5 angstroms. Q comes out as 8.9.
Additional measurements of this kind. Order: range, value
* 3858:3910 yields 16.5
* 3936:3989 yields 17.3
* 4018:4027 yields 30.6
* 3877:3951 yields 16.4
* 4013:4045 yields 29.9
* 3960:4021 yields 23.4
